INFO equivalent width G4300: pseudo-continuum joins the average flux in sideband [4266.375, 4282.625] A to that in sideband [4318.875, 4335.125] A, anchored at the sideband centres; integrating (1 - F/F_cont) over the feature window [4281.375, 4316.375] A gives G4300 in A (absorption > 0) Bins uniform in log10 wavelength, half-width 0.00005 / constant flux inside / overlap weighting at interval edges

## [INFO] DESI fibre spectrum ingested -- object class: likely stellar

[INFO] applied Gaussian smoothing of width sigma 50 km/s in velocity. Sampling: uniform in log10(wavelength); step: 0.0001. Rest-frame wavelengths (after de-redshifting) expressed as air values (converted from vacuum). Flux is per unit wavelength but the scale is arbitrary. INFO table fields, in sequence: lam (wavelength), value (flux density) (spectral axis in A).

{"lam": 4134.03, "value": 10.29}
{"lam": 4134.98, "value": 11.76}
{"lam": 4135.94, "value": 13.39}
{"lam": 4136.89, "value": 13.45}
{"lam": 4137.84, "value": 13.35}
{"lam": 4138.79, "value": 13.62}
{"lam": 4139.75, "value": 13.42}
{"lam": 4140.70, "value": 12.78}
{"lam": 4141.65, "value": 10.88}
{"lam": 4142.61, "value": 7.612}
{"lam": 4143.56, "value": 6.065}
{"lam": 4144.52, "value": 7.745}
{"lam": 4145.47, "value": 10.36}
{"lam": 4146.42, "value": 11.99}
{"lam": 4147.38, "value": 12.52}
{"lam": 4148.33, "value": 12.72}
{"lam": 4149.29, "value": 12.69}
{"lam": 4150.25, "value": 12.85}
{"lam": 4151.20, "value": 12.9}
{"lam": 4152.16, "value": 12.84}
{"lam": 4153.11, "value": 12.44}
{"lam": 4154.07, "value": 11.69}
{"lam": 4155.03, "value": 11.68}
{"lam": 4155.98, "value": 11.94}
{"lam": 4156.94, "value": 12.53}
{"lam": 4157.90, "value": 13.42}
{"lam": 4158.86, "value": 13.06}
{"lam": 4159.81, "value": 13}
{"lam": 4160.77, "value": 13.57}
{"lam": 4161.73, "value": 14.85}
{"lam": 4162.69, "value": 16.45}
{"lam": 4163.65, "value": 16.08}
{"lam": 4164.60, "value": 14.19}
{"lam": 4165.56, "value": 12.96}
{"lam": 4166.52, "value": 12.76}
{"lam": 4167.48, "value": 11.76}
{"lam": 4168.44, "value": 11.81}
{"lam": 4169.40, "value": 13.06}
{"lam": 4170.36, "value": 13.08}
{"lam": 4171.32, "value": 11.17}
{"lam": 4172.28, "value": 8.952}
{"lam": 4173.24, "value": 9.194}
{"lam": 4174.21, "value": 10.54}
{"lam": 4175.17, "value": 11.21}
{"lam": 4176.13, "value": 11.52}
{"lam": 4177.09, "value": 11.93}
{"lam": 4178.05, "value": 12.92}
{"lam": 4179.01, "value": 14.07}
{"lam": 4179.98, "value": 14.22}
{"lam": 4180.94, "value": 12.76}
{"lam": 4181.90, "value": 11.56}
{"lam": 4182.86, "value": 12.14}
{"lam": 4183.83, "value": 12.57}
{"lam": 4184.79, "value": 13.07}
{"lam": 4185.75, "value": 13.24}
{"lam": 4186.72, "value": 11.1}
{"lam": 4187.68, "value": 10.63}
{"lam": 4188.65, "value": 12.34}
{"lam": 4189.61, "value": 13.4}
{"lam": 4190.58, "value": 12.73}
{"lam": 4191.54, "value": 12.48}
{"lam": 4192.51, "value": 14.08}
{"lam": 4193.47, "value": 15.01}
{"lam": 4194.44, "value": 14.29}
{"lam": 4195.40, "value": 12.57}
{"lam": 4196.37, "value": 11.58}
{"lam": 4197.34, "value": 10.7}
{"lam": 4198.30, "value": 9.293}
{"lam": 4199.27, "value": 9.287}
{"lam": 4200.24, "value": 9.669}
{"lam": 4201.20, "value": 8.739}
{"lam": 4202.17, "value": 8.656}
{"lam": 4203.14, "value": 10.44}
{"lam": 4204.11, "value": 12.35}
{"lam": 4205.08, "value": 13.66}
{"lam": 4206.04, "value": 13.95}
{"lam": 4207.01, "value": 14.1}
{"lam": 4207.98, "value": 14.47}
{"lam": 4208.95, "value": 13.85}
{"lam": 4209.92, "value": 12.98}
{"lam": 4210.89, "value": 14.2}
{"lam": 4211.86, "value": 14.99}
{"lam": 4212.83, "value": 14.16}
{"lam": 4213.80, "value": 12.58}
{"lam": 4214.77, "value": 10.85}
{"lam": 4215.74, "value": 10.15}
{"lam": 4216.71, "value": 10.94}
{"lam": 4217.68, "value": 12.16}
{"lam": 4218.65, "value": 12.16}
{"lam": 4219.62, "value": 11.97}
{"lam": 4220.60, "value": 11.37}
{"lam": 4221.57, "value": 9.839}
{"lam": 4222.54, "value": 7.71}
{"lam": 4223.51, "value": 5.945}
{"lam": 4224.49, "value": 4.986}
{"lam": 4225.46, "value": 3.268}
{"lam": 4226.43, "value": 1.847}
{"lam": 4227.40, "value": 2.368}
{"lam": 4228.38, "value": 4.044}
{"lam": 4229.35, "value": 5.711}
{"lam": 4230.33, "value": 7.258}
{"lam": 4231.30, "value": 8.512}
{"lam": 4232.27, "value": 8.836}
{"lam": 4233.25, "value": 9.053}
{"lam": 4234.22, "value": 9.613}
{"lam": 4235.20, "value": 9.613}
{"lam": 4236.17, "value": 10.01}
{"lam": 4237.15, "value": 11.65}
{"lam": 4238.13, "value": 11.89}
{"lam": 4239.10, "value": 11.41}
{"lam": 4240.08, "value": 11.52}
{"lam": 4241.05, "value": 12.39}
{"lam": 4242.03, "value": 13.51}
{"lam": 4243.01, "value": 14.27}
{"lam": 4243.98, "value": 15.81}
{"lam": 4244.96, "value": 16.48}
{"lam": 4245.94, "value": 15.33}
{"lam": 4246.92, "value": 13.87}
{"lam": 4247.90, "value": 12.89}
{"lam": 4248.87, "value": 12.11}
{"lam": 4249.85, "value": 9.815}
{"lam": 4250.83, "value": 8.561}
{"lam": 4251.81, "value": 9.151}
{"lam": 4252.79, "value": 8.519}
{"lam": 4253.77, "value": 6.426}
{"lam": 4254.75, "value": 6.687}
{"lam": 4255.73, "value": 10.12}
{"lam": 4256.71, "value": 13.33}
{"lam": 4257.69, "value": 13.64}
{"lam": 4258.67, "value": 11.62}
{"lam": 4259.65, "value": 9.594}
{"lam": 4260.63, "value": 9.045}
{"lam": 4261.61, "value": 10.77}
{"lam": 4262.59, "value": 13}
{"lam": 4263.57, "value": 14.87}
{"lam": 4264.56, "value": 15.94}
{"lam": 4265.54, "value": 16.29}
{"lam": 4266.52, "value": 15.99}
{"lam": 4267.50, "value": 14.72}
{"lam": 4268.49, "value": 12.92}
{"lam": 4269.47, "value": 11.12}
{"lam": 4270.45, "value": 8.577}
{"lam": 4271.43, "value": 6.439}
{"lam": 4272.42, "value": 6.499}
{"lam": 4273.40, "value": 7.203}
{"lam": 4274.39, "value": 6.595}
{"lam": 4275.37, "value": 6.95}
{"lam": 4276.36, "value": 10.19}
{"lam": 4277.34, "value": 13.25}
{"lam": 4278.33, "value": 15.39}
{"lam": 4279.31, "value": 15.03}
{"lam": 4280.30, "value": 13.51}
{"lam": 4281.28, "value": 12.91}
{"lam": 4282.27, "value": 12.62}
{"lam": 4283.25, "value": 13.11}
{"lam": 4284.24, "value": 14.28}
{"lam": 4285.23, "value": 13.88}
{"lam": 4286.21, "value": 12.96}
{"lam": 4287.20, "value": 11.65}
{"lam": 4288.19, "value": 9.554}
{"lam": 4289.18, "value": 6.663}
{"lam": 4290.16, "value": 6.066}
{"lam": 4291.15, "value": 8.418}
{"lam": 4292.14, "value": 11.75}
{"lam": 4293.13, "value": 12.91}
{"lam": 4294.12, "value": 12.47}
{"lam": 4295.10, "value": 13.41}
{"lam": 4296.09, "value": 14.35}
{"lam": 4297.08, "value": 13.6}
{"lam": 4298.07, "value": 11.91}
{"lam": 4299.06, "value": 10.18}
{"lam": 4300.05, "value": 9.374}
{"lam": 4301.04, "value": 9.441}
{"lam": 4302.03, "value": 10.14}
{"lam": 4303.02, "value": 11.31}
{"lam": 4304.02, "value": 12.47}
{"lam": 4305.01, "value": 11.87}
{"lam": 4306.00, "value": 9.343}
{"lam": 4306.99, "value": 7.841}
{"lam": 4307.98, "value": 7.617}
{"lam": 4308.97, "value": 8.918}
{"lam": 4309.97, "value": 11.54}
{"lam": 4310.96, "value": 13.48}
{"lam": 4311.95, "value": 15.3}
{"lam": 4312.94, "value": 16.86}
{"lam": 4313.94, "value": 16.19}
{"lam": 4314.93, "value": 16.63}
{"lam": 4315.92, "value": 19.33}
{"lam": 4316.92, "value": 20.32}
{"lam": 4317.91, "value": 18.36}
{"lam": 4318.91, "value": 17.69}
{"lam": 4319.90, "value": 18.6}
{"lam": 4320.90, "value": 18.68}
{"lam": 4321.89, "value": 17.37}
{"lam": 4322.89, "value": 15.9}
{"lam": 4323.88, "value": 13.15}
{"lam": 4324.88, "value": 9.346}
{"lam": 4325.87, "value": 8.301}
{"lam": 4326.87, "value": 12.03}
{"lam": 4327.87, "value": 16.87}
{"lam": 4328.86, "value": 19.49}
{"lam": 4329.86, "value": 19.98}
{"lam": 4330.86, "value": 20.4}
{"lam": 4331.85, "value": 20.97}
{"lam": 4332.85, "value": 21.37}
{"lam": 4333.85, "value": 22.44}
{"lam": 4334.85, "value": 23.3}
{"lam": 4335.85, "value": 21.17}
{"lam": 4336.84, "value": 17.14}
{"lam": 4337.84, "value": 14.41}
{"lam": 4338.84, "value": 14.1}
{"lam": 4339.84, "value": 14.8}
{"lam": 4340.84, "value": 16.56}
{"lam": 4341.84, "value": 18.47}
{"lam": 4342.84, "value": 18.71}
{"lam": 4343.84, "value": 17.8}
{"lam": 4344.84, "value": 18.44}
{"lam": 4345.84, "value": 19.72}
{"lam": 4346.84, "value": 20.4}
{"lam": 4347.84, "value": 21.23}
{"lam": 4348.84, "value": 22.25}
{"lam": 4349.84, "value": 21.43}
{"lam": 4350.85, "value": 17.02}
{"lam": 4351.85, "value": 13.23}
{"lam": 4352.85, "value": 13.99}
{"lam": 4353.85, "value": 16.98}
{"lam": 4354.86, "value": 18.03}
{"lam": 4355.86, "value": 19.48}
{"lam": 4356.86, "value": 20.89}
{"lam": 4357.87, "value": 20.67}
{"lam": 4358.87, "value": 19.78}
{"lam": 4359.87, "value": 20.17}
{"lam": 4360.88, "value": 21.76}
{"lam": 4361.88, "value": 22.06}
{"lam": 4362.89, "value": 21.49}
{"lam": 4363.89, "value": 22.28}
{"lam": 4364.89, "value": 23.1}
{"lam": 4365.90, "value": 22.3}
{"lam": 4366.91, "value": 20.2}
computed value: 5.0 A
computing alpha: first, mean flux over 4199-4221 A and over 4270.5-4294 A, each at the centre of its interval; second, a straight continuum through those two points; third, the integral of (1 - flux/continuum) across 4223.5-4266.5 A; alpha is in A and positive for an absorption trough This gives 3.8 A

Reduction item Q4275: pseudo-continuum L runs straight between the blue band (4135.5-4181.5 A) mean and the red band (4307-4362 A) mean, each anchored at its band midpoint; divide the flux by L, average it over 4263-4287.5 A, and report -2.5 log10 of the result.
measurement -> 0.28 mag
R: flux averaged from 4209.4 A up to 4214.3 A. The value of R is 13.8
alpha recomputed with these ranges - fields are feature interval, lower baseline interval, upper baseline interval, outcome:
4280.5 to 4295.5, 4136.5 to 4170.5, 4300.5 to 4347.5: 3.6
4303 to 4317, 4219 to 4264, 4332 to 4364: 2.5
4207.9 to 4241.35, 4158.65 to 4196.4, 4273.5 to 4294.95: 6.6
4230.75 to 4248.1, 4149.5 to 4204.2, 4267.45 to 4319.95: 0.2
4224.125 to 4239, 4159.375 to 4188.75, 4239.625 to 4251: 6.5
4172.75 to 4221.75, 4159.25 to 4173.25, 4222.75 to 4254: -2.8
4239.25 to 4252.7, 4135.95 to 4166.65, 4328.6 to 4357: 2.6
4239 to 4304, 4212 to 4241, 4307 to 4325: 2.3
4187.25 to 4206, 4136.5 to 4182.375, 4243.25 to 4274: 0.4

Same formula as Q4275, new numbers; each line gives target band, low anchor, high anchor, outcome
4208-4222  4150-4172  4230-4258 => -0.05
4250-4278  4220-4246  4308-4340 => 0.11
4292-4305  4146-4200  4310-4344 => 0.35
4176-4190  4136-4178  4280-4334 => -0.01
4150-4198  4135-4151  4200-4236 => -0.16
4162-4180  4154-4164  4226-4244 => 0.03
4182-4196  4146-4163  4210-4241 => -0.14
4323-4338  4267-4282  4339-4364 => -0.04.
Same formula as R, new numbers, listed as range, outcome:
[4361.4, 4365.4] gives 22.2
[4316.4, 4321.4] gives 18.7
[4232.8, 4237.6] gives 9.98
